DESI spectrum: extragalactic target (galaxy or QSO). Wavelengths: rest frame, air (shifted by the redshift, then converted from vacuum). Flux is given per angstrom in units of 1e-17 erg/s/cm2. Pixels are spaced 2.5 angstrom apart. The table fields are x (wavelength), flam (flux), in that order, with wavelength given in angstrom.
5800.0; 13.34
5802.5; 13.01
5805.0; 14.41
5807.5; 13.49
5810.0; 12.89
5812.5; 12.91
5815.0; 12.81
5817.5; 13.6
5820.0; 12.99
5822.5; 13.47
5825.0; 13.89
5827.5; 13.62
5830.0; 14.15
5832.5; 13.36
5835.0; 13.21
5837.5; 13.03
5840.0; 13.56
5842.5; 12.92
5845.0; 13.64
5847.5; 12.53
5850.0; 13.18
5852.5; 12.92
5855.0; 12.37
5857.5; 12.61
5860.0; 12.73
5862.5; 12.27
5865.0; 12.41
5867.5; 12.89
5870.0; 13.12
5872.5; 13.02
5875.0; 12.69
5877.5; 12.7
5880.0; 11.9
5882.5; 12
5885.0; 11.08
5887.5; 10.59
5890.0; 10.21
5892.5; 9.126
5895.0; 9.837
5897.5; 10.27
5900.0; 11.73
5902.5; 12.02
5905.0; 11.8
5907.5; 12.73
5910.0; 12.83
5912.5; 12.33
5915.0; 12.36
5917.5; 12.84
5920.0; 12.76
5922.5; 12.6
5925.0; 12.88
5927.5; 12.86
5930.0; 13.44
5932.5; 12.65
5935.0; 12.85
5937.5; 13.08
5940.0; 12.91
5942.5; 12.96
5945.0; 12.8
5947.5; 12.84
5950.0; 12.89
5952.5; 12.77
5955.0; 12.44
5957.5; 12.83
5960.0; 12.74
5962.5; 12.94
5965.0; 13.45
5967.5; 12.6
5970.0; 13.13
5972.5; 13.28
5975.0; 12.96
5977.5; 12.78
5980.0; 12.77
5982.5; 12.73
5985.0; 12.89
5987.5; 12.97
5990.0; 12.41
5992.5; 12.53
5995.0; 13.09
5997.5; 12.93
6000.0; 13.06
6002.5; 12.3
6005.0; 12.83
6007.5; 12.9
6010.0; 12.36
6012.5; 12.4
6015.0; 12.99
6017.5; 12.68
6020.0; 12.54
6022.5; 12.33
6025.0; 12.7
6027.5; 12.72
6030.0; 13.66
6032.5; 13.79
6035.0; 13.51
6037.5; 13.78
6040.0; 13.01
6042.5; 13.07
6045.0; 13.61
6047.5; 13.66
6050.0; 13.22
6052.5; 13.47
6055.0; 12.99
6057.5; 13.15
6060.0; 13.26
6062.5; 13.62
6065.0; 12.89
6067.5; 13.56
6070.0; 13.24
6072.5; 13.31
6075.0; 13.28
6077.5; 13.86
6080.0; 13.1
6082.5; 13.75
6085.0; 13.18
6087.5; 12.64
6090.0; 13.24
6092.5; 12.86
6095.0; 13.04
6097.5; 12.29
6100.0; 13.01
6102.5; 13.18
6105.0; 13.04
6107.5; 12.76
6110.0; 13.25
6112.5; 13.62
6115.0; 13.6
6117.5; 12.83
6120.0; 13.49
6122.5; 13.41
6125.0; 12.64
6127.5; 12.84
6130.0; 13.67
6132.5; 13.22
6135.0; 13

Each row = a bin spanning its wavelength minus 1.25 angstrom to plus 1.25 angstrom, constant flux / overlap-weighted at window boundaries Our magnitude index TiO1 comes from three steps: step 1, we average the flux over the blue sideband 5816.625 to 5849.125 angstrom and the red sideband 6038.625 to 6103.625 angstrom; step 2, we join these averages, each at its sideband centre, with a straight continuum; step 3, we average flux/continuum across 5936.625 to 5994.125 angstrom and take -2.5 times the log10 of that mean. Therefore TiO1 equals 0.04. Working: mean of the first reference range 13.4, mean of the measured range 12.9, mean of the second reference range 13.2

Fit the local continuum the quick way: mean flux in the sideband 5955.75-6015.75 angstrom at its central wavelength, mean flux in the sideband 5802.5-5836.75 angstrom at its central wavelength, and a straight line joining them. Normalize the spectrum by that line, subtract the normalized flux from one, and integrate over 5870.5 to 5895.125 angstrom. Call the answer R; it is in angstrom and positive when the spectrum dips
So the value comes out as 3.3 angstrom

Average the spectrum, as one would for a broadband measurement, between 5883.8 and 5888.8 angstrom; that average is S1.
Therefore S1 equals 10.8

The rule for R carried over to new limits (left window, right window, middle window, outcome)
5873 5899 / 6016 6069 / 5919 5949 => -2.9 angstrom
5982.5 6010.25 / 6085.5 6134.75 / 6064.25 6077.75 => -0.4 angstrom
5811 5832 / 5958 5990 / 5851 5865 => 0.8 angstrom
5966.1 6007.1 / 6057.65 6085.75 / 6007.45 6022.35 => 0.5 angstrom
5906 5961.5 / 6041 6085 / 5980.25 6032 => 1.3 angstrom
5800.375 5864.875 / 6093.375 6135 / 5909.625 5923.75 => 0.6 angstrom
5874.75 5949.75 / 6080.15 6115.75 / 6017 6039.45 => -0.6 angstrom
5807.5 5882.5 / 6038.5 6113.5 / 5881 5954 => 5.2 angstrom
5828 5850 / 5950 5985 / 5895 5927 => 2.2 angstrom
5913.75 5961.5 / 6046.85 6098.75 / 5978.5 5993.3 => 0.3 angstrom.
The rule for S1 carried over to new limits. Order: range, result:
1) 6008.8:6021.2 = 12.6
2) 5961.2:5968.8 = 13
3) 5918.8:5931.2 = 12.9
